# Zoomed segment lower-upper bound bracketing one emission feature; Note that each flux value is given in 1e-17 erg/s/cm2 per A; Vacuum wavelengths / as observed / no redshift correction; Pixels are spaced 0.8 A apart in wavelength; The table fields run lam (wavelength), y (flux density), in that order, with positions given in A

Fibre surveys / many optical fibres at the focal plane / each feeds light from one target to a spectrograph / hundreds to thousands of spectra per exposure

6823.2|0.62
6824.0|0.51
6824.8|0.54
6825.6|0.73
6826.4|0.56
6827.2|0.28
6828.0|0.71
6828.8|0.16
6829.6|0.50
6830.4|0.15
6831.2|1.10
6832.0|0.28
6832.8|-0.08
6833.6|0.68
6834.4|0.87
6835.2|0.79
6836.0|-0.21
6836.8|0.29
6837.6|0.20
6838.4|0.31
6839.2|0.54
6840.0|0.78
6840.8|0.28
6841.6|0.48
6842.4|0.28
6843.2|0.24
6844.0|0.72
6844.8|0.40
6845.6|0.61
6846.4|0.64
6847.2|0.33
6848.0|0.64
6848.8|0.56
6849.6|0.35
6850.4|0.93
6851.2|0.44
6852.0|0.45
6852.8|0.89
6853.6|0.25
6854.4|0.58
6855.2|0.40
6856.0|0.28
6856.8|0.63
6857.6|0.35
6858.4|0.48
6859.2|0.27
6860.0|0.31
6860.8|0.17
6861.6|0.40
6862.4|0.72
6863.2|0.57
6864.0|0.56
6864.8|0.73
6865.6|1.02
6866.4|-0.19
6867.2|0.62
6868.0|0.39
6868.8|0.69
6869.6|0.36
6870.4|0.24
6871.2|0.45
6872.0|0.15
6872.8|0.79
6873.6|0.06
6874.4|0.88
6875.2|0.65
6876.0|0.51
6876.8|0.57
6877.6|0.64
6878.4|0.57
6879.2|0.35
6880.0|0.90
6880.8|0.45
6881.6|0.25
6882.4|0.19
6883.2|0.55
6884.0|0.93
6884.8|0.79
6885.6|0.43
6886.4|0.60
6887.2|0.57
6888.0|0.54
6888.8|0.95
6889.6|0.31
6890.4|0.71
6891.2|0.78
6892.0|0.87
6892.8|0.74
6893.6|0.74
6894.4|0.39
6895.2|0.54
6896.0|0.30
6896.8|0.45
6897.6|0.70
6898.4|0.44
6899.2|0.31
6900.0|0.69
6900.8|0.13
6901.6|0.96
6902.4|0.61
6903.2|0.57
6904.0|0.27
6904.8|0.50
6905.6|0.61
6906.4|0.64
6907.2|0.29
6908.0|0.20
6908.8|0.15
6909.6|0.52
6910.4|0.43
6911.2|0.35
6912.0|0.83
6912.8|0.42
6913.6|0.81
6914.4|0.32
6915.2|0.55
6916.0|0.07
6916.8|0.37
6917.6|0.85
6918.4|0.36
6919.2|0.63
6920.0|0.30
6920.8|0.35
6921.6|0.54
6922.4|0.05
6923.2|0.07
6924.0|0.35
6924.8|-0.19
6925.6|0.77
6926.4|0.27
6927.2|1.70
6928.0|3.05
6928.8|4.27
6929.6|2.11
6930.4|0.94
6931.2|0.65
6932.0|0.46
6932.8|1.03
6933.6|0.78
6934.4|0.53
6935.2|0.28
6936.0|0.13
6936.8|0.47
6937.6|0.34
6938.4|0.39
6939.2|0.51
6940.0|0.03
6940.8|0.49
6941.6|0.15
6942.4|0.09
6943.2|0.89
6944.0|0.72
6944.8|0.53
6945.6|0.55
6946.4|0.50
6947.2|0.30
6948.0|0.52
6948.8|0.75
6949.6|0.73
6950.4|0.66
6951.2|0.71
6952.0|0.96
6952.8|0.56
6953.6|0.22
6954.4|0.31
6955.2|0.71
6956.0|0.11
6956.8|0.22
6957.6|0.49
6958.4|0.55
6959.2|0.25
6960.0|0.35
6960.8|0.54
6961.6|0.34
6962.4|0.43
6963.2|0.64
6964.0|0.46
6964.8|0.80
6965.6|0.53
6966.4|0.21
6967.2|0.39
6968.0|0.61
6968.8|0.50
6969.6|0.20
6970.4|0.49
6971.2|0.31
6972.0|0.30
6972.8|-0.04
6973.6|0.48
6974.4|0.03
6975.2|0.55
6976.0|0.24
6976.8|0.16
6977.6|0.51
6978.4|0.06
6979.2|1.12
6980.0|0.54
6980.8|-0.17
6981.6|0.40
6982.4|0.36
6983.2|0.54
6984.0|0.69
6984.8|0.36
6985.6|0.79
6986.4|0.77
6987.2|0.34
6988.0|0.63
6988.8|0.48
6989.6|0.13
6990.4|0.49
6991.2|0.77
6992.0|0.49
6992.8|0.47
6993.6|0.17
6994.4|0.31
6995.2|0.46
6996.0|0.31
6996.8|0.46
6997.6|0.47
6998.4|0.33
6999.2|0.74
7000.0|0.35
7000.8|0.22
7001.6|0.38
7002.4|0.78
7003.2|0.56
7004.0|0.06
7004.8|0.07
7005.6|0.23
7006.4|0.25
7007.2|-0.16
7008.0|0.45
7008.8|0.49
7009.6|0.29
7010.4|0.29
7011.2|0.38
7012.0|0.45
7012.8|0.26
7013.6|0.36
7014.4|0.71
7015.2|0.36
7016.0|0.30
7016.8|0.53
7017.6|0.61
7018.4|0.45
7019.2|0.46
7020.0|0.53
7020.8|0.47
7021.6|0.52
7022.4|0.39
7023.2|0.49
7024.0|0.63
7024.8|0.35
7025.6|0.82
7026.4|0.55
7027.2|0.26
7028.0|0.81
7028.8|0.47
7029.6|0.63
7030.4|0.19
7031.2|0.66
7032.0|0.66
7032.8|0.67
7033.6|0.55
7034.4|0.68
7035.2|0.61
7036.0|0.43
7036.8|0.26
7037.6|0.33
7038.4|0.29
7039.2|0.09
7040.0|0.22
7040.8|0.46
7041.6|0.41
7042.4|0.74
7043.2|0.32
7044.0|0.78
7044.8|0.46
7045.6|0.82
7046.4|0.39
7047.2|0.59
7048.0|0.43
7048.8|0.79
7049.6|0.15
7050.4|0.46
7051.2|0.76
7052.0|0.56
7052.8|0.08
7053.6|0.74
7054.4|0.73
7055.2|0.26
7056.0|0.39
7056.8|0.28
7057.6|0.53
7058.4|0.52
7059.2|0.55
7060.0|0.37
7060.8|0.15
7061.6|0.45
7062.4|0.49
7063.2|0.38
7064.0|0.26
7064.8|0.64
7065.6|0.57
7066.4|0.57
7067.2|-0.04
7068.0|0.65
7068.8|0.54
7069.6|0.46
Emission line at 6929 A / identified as Halpha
